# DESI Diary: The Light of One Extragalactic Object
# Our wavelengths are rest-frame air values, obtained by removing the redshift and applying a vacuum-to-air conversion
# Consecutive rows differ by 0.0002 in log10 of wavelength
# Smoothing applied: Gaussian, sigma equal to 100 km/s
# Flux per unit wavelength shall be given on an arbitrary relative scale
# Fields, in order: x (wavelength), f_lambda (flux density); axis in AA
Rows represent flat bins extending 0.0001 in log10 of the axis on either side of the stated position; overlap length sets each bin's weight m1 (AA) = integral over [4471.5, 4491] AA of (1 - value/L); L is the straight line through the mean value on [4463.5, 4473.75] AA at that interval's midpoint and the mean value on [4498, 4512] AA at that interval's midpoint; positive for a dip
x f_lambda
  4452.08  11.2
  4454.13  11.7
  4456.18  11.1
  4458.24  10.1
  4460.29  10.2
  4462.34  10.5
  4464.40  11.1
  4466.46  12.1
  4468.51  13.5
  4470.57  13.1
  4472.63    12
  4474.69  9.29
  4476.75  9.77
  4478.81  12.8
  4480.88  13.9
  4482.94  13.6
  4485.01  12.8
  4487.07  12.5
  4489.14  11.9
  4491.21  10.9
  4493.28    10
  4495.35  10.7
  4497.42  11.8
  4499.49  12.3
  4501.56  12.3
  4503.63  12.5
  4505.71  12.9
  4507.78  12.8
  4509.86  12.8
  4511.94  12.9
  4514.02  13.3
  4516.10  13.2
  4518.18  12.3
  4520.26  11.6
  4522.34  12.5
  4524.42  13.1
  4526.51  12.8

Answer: 0.7 AA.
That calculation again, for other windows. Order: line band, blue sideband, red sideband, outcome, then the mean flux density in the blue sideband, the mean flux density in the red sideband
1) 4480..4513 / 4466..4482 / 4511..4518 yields 0.8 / 12.1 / 13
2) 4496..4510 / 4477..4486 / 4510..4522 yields 0.4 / 13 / 12.7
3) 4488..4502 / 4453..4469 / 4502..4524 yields 0.9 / 11.2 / 12.7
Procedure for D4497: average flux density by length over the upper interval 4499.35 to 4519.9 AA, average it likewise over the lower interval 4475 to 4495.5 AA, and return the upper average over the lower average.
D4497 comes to 1.07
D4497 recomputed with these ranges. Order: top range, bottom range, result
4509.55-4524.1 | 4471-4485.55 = 1.05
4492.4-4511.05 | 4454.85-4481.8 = 1.05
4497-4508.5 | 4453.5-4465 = 1.16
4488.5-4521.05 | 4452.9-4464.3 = 1.13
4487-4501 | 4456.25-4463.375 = 1.10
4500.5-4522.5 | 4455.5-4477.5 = 1.13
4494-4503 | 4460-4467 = 1.07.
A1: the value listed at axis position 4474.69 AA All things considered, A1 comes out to 9.29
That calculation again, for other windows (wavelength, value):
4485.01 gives 12.8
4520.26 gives 11.6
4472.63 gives 12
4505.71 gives 12.9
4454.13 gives 11.7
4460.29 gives 10.2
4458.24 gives 10.1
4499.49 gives 12.3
